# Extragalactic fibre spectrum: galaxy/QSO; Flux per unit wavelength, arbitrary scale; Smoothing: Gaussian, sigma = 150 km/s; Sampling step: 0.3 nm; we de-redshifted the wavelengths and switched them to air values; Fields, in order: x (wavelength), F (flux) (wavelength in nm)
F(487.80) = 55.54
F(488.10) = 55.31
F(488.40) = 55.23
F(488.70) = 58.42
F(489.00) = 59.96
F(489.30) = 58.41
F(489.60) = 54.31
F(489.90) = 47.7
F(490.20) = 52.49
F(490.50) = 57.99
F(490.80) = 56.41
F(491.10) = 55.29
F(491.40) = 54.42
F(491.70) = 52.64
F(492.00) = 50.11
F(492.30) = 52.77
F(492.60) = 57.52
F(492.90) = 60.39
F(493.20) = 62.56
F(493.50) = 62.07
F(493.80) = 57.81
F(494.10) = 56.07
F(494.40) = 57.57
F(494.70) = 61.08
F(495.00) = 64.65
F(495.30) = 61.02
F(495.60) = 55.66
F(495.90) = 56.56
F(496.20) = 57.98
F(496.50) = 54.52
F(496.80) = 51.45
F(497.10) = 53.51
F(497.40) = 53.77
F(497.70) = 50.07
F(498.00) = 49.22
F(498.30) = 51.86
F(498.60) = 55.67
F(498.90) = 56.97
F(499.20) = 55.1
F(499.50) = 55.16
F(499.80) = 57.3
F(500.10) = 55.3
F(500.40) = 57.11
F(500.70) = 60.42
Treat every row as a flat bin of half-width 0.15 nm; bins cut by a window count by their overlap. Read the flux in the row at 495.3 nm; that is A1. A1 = 61.02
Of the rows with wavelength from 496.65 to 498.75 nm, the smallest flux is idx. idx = 49.22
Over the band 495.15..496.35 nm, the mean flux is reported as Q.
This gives 57.8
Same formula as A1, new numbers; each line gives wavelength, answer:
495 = 64.65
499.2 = 55.1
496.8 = 51.45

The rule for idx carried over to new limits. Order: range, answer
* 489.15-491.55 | 47.7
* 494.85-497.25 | 51.45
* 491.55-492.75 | 50.11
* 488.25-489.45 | 55.23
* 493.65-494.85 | 56.07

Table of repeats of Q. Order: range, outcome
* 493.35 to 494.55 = 58.4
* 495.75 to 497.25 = 54.8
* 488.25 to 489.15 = 57.9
